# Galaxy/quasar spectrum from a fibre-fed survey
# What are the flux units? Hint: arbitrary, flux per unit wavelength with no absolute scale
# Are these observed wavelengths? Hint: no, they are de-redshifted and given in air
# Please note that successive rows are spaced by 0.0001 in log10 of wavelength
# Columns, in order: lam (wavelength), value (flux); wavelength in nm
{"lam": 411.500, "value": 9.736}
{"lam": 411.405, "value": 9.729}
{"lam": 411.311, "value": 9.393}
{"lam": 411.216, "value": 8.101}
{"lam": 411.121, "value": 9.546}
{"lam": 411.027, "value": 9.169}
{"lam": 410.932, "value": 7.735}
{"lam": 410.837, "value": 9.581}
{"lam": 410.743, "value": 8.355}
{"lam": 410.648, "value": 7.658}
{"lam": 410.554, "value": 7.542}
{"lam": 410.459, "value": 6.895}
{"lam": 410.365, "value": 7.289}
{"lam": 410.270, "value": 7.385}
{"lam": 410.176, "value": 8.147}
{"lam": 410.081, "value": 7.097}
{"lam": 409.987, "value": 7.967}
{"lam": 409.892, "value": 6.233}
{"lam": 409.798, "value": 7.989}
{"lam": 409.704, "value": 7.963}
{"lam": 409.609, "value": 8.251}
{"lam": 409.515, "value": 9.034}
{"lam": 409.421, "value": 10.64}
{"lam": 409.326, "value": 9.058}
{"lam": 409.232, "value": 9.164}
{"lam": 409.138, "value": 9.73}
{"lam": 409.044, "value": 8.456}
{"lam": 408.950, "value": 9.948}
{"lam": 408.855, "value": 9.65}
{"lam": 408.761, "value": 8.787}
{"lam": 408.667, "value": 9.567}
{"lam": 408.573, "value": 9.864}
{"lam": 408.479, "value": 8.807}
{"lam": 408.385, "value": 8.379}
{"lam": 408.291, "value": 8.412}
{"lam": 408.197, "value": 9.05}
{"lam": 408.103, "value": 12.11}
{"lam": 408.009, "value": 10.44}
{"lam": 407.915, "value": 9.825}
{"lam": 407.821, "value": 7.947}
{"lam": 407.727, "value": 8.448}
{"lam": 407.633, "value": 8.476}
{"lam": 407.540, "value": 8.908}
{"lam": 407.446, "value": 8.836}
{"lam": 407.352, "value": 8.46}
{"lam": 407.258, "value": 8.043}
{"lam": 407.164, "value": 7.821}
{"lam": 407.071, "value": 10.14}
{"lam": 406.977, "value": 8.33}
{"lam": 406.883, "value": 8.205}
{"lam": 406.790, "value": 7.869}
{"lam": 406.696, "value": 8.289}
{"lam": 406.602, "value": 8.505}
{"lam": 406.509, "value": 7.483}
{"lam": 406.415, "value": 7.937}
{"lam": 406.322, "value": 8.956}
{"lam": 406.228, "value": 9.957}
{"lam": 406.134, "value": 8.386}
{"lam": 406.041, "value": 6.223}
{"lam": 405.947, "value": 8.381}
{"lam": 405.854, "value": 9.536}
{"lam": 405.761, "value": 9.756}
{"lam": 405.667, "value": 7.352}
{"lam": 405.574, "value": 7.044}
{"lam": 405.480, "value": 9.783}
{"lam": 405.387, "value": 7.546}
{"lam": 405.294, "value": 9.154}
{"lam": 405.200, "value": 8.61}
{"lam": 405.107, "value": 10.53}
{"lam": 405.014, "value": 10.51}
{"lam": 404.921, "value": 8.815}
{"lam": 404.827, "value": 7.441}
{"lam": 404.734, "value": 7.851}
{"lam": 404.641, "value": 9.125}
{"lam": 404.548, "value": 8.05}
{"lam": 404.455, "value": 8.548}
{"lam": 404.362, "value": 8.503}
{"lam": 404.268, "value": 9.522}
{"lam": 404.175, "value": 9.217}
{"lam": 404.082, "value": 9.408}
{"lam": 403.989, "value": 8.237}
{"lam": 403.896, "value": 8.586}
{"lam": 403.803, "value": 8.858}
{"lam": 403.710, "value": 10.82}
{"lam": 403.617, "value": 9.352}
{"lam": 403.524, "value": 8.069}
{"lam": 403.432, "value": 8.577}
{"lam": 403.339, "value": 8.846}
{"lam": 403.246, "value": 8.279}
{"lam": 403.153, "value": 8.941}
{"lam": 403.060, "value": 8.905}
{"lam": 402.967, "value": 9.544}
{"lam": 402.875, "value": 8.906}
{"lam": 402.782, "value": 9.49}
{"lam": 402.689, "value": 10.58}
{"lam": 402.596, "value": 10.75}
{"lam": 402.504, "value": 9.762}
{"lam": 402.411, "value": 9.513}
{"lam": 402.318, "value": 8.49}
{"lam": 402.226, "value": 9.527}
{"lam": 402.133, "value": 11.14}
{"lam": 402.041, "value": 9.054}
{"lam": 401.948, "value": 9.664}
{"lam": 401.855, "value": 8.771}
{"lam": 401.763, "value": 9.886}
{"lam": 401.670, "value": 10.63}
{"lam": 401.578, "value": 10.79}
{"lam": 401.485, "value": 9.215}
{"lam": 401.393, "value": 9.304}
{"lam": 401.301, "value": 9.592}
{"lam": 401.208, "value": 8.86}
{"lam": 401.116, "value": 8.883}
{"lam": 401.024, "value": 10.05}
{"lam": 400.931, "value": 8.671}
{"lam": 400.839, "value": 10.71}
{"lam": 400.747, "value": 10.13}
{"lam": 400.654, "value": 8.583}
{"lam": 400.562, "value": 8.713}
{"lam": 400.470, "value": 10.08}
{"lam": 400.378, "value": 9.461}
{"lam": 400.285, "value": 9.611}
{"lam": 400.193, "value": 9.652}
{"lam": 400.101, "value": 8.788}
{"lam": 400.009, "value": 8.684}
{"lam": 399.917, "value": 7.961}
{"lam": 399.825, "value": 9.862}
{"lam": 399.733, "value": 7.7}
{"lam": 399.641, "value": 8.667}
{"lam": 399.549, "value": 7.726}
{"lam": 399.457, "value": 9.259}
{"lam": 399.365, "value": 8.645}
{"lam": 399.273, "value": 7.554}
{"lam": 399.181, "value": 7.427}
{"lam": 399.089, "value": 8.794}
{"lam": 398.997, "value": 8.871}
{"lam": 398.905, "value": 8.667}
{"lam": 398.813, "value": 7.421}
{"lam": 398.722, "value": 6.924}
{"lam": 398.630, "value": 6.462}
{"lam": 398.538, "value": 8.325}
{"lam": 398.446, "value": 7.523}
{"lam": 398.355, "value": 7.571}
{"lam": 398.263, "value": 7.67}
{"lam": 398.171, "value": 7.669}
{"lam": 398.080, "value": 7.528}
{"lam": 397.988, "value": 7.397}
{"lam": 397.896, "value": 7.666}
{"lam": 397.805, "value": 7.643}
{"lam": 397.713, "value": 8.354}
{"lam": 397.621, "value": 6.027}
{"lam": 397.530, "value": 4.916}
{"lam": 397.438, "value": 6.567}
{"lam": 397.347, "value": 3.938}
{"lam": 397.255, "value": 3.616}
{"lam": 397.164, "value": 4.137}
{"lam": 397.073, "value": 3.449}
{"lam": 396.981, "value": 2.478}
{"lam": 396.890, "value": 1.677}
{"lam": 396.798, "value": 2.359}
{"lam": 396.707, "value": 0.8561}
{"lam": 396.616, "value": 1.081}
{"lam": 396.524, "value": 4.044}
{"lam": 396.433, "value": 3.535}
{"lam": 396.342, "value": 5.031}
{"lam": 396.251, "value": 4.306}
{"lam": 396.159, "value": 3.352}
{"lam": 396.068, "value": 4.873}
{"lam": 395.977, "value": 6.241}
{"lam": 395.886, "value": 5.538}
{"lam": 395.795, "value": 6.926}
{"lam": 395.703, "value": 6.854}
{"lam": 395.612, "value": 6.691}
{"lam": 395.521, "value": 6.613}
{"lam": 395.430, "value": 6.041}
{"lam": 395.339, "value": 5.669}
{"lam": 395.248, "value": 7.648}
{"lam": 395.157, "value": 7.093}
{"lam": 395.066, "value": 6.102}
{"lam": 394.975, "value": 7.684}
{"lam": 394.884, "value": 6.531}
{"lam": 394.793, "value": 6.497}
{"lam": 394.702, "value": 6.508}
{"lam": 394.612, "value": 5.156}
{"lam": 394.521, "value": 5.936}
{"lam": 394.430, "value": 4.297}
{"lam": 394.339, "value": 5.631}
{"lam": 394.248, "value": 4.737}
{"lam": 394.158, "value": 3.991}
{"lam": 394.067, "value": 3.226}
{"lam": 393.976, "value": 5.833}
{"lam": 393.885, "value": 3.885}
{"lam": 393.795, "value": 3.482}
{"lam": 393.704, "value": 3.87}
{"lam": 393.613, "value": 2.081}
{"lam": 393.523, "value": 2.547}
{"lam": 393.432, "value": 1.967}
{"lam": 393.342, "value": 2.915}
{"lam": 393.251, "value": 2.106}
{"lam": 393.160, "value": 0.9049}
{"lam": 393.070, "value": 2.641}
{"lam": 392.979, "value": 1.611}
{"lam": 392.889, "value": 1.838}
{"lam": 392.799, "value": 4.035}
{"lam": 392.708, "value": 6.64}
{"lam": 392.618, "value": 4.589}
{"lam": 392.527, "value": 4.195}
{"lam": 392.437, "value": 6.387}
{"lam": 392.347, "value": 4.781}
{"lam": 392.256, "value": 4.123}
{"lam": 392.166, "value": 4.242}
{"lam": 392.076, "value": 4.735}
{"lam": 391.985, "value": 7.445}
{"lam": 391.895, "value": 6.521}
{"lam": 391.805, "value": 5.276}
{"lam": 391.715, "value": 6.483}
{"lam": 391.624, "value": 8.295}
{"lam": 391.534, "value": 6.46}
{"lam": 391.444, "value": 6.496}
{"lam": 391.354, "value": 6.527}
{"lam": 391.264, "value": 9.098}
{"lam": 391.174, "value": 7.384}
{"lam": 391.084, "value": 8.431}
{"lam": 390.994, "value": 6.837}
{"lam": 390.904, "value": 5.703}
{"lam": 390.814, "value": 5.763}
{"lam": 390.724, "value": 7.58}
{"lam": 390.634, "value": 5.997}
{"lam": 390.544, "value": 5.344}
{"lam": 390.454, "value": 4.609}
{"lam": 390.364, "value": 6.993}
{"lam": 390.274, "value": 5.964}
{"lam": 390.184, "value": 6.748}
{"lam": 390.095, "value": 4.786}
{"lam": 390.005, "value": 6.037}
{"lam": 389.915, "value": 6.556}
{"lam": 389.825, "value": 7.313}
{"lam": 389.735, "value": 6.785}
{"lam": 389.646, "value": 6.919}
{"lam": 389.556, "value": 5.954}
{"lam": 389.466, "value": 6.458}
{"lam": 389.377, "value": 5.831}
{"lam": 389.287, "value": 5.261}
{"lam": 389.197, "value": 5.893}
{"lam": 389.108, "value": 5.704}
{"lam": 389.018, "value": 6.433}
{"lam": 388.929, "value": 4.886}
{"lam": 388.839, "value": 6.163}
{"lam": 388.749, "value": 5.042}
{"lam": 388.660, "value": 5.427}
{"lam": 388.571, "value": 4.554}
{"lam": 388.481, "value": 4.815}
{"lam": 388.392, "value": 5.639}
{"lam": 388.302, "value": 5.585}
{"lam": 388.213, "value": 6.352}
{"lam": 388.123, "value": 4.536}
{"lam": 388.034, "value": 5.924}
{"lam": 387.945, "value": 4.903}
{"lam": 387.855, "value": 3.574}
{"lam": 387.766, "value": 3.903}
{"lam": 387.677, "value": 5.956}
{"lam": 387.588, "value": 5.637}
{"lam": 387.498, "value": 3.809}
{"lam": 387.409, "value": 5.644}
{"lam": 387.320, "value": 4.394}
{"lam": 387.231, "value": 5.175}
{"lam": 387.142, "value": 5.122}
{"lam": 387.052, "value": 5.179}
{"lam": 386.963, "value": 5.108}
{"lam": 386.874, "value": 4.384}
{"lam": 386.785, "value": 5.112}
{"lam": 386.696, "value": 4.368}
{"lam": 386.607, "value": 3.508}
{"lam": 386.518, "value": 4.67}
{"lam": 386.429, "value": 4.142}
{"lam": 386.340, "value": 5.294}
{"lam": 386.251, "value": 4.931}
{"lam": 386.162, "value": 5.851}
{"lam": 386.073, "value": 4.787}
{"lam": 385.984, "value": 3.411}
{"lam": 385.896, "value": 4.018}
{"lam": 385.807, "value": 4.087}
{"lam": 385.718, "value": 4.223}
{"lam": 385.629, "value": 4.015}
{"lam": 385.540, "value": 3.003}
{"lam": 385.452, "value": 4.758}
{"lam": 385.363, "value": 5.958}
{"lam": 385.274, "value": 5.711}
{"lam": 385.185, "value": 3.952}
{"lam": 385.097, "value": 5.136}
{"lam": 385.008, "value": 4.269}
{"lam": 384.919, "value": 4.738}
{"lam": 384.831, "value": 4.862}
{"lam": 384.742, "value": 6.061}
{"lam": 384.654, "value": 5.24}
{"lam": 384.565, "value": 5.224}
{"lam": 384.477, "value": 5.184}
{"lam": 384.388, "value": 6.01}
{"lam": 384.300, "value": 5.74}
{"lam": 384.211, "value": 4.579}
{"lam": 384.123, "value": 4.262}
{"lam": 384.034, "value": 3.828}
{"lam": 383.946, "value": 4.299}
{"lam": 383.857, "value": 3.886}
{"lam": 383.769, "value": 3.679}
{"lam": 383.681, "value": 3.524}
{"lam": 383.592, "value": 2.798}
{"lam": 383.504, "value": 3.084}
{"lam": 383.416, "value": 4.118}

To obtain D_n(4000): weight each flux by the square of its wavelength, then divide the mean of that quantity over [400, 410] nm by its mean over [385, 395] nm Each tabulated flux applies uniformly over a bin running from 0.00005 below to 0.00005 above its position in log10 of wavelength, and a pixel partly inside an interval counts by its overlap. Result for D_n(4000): 1.9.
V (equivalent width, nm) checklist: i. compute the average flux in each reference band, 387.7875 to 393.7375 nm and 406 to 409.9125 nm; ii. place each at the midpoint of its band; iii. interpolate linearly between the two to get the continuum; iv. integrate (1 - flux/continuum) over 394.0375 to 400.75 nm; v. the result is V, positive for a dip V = 0.25 nm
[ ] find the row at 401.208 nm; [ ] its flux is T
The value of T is 8.86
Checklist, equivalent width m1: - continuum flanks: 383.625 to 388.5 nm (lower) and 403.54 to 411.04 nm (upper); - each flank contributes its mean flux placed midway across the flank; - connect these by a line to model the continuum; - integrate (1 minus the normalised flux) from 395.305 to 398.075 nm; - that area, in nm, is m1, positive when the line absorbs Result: 0.72 nm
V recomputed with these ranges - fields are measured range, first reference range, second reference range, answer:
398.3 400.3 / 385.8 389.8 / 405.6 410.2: -0.30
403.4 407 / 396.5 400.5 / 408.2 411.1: -0.37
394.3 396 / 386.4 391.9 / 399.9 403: 0.29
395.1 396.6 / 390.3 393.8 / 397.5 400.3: 0.24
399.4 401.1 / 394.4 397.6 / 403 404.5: -0.47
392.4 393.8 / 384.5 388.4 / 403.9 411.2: 0.65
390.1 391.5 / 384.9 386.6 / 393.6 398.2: -0.49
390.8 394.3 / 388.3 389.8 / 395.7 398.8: 0.49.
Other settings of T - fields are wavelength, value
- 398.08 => 7.528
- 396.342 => 5.031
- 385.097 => 5.136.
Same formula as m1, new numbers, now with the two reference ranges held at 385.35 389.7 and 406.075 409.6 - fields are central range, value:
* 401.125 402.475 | -0.312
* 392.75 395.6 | 0.828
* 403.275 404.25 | -0.099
